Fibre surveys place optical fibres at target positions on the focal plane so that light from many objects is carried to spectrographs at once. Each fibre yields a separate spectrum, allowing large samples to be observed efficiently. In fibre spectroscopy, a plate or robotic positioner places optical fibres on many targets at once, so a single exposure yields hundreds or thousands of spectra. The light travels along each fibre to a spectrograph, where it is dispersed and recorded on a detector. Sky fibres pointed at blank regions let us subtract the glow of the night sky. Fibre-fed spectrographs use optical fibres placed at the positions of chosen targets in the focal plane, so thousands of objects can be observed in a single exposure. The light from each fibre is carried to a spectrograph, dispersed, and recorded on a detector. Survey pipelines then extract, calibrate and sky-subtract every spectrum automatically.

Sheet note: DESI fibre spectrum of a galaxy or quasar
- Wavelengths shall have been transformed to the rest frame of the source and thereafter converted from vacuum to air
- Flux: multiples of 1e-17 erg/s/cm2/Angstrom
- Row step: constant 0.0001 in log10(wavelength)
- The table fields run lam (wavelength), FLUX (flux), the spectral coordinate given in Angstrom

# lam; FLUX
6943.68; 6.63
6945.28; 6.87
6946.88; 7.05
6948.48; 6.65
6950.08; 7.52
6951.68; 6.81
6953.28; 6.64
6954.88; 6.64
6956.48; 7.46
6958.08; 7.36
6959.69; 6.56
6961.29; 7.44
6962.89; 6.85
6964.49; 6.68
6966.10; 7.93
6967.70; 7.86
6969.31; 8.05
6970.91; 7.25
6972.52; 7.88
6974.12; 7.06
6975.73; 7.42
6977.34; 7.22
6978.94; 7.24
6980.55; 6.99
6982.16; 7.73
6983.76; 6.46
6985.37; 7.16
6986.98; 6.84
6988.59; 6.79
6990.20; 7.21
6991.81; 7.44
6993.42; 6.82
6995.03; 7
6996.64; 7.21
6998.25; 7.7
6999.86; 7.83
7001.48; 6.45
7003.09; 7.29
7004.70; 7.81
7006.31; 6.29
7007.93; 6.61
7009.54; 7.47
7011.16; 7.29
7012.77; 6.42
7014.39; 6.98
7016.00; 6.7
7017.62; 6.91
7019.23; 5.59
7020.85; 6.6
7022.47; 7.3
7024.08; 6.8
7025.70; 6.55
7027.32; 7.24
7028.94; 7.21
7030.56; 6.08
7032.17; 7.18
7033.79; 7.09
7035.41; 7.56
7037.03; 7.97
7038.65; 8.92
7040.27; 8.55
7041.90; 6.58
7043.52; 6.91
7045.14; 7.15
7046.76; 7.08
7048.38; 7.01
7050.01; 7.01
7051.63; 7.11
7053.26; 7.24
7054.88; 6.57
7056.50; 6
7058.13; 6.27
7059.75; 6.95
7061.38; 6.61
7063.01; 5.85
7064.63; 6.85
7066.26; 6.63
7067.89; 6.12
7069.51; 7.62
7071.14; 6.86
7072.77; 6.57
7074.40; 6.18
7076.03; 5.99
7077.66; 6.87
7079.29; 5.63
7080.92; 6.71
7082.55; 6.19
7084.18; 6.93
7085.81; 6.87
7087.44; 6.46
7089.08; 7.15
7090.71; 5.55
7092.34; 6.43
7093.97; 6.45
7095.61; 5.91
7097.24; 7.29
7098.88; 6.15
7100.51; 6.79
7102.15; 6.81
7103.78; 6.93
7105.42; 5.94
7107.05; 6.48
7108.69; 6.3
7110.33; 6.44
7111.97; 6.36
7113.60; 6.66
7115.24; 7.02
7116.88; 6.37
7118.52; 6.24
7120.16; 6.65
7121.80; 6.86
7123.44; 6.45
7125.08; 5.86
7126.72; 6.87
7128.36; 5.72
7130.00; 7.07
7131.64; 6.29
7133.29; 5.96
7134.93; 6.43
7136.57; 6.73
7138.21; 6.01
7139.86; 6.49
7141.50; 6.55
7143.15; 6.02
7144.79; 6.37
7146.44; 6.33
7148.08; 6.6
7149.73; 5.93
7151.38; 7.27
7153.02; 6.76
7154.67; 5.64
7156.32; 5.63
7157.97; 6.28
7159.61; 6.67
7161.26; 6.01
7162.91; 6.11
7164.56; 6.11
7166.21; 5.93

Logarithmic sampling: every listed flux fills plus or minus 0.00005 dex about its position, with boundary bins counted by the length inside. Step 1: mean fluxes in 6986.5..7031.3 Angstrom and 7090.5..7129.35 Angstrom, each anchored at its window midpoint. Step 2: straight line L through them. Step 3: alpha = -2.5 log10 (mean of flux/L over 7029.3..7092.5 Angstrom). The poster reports -0.02 mag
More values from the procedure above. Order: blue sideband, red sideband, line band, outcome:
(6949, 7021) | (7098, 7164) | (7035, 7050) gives -0.10 mag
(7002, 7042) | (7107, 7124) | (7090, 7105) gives 0.03 mag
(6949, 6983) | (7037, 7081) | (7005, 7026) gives 0.04 mag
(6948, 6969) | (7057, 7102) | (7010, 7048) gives -0.05 mag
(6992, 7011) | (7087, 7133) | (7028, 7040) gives -0.08 mag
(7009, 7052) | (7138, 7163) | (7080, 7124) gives 0.01 mag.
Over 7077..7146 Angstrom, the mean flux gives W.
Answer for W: 6.46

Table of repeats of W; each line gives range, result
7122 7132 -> 6.41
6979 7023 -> 7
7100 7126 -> 6.51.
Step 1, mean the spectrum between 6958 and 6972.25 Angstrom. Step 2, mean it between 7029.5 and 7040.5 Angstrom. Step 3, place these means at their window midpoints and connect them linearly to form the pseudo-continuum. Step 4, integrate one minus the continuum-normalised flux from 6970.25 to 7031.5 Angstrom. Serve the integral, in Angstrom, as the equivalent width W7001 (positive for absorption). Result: 3.6 Angstrom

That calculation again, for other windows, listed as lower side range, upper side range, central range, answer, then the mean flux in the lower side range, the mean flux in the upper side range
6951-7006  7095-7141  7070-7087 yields 0.45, 7.2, 6.47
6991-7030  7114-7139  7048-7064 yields 0.26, 6.97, 6.44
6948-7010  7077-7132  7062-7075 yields 0.18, 7.17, 6.49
